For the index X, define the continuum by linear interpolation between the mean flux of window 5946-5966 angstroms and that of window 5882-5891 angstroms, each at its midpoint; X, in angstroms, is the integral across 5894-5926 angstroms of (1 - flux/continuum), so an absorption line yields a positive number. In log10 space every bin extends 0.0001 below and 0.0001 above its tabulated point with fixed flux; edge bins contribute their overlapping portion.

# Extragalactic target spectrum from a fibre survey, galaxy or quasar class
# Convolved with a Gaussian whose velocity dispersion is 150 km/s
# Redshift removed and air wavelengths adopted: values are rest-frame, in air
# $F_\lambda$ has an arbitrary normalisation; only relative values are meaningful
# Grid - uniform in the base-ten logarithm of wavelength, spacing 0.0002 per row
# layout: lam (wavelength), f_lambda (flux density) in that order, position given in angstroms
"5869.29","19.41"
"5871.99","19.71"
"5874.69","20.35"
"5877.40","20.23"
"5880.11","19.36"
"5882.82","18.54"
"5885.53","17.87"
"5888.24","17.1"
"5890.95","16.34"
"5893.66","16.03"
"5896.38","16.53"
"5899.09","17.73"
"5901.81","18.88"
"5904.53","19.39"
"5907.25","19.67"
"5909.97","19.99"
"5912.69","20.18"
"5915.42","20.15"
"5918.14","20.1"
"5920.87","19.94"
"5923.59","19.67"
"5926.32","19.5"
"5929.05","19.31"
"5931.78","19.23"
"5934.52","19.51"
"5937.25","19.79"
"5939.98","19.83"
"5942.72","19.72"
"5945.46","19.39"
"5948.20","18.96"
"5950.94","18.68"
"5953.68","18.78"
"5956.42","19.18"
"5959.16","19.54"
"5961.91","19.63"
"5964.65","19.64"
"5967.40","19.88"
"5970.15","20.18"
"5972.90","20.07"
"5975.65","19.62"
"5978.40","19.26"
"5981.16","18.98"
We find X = -1.9 angstroms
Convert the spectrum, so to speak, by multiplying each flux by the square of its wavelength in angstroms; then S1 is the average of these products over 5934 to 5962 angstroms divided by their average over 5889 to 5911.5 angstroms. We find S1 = 1.1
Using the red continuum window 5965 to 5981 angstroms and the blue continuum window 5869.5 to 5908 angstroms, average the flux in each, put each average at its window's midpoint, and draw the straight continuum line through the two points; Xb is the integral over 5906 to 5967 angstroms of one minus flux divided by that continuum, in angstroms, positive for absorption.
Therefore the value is -1.3 angstroms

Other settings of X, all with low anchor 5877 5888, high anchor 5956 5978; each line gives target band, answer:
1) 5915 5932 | -0.5 angstroms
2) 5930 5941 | -0.1 angstroms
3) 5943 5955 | 0.3 angstroms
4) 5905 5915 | -0.5 angstroms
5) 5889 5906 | 1.3 angstroms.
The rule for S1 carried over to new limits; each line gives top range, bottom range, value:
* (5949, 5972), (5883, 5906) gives 1.13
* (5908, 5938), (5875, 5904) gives 1.11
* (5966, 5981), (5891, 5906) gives 1.15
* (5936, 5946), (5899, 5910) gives 1.04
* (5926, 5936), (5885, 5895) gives 1.17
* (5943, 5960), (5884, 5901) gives 1.15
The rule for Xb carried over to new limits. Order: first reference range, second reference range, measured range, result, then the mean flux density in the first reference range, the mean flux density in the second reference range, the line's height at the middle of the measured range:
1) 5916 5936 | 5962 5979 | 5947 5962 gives 0.5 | 19.6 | 19.8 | 19.7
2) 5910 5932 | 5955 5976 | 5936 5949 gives 0.1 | 19.8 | 19.7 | 19.8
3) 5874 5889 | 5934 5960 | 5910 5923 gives -0.6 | 18.9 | 19.3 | 19.1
